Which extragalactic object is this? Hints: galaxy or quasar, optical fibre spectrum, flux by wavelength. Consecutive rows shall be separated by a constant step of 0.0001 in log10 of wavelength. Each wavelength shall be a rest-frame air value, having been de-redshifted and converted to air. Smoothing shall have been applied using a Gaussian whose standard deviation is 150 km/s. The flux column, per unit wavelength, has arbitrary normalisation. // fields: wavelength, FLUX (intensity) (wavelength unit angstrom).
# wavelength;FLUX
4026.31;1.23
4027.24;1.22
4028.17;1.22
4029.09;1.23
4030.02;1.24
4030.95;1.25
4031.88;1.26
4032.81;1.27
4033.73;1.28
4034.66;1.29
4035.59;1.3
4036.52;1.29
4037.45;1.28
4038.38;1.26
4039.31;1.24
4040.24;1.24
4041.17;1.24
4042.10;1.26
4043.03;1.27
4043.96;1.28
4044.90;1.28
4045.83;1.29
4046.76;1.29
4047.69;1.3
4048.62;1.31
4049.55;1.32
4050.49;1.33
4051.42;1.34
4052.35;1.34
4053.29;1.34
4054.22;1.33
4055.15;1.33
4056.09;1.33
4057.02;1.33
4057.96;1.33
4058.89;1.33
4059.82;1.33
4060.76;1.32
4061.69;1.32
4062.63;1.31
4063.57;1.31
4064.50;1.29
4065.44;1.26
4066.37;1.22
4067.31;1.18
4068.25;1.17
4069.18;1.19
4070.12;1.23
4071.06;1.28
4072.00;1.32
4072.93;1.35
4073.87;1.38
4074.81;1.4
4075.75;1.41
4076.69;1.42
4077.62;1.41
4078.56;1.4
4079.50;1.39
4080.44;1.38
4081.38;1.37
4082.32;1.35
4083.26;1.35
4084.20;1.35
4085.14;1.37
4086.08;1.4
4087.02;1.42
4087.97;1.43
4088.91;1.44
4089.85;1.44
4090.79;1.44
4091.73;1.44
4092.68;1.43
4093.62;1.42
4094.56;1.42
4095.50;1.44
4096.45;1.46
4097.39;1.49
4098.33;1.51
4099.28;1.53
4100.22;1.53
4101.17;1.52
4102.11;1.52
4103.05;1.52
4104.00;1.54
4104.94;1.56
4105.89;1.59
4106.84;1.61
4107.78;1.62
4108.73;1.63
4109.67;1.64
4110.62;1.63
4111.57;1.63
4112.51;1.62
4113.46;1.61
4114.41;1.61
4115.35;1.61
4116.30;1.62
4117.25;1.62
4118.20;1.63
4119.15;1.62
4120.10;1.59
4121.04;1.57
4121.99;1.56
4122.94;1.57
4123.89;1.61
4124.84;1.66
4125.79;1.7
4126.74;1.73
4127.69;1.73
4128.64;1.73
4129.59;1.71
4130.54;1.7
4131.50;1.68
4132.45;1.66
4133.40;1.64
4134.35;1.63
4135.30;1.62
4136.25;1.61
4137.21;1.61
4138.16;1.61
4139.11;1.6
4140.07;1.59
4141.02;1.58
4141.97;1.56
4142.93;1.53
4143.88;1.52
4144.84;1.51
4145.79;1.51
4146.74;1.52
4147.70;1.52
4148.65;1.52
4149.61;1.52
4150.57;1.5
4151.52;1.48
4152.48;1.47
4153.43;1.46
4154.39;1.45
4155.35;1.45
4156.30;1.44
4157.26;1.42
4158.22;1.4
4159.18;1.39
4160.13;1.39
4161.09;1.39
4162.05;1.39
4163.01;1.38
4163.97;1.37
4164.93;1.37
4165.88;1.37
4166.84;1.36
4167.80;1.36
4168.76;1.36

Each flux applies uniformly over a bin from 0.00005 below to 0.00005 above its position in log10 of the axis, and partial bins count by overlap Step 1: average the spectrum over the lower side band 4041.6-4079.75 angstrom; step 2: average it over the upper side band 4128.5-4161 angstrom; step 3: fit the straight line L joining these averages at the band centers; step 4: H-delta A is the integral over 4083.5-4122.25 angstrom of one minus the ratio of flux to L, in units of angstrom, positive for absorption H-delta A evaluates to -2.67 angstrom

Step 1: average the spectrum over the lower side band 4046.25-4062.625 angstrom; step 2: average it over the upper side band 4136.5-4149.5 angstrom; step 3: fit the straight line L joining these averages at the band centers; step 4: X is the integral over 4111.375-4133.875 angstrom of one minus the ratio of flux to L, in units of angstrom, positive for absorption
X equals -2.14 angstrom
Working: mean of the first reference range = 1.32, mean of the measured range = 1.64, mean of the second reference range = 1.55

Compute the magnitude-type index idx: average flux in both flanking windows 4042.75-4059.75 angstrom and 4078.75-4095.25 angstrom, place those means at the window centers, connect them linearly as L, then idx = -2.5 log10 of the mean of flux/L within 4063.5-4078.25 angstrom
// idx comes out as 0.050 mag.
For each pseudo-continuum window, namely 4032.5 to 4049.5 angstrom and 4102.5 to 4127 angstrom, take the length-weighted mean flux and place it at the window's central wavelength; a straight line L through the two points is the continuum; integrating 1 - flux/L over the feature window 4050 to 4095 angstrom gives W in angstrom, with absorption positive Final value 2.3 angstrom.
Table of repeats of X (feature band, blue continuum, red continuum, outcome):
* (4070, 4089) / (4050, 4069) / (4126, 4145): 0.16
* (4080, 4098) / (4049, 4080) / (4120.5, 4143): 0.26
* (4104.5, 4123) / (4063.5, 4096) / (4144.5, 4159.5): -2.57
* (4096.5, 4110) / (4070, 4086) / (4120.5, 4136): -0.37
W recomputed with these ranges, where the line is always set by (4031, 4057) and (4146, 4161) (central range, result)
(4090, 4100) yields -0.6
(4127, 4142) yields -2.2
